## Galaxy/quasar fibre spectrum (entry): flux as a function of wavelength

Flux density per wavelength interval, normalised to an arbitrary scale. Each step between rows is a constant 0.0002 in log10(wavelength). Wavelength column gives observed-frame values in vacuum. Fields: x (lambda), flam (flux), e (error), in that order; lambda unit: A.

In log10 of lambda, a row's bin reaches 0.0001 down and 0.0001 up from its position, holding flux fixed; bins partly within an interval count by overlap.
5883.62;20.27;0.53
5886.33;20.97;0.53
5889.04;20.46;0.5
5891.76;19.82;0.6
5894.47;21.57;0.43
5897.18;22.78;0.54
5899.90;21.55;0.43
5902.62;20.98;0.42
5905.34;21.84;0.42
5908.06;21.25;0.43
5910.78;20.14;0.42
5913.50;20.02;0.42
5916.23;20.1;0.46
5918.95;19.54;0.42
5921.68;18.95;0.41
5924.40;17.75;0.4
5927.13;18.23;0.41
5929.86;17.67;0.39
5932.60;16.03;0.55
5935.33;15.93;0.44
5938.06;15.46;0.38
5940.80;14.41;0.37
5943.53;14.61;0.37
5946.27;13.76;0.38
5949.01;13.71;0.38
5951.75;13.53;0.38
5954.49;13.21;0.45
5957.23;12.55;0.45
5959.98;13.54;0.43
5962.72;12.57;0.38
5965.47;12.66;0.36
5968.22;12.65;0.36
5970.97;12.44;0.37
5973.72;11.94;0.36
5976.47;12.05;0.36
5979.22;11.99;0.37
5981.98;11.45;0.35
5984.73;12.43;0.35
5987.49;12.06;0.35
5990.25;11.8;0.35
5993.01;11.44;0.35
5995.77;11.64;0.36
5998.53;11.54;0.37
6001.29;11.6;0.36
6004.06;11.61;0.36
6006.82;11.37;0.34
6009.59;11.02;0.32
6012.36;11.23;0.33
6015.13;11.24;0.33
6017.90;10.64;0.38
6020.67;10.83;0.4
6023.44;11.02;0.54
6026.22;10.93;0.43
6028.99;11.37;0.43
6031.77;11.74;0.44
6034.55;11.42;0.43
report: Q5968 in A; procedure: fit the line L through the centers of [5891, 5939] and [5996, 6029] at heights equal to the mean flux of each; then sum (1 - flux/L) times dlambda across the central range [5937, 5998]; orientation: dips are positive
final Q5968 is 8.9 A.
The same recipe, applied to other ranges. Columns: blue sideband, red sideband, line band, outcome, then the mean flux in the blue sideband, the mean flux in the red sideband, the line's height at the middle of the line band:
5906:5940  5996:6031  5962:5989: 3.83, 18.4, 11.2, 14.2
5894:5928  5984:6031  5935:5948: 2.09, 20.4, 11.4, 17.5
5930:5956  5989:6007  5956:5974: 1.02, 14.7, 11.6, 13.4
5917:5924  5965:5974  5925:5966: 2.91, 19.1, 12.5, 15.7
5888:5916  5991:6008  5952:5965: 2.12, 21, 11.5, 15.5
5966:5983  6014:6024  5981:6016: -0.31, 12.1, 10.9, 11.5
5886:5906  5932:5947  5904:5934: -2.07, 21.2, 15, 18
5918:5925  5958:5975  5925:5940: 0.60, 18.8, 12.6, 17.3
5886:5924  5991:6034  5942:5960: 3.32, 20.6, 11.3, 16.6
